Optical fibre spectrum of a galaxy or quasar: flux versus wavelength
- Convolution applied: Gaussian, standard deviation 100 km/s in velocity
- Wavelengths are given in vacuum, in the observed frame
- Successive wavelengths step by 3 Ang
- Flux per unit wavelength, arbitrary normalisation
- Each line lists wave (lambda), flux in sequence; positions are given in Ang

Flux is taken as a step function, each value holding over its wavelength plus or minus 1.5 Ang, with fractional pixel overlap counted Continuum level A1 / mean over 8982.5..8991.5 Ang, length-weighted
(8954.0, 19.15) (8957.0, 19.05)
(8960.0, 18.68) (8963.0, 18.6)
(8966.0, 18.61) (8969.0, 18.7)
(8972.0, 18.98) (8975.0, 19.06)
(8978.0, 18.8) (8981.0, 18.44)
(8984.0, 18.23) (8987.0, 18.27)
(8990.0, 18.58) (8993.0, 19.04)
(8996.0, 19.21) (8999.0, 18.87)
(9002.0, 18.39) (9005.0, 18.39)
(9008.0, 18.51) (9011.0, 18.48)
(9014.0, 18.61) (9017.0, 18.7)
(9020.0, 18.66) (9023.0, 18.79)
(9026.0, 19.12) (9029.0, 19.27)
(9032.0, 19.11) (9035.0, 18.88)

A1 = 18.4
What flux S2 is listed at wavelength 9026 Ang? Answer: 19.12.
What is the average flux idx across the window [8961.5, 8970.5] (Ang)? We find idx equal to 18.6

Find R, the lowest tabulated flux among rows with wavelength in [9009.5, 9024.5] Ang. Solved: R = 18.48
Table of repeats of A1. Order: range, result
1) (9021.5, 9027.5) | 19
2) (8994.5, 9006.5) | 18.7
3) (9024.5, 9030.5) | 19.2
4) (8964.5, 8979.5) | 18.8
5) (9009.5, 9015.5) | 18.5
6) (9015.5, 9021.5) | 18.7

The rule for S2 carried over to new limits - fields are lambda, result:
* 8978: 18.8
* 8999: 18.87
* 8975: 19.06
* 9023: 18.79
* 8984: 18.23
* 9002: 18.39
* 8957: 19.05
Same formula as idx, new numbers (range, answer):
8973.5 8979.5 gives 18.9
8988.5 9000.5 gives 18.9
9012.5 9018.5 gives 18.7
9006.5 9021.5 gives 18.6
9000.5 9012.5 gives 18.4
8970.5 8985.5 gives 18.7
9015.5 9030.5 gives 18.9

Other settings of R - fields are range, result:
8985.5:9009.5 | 18.27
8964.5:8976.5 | 18.61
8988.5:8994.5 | 18.58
